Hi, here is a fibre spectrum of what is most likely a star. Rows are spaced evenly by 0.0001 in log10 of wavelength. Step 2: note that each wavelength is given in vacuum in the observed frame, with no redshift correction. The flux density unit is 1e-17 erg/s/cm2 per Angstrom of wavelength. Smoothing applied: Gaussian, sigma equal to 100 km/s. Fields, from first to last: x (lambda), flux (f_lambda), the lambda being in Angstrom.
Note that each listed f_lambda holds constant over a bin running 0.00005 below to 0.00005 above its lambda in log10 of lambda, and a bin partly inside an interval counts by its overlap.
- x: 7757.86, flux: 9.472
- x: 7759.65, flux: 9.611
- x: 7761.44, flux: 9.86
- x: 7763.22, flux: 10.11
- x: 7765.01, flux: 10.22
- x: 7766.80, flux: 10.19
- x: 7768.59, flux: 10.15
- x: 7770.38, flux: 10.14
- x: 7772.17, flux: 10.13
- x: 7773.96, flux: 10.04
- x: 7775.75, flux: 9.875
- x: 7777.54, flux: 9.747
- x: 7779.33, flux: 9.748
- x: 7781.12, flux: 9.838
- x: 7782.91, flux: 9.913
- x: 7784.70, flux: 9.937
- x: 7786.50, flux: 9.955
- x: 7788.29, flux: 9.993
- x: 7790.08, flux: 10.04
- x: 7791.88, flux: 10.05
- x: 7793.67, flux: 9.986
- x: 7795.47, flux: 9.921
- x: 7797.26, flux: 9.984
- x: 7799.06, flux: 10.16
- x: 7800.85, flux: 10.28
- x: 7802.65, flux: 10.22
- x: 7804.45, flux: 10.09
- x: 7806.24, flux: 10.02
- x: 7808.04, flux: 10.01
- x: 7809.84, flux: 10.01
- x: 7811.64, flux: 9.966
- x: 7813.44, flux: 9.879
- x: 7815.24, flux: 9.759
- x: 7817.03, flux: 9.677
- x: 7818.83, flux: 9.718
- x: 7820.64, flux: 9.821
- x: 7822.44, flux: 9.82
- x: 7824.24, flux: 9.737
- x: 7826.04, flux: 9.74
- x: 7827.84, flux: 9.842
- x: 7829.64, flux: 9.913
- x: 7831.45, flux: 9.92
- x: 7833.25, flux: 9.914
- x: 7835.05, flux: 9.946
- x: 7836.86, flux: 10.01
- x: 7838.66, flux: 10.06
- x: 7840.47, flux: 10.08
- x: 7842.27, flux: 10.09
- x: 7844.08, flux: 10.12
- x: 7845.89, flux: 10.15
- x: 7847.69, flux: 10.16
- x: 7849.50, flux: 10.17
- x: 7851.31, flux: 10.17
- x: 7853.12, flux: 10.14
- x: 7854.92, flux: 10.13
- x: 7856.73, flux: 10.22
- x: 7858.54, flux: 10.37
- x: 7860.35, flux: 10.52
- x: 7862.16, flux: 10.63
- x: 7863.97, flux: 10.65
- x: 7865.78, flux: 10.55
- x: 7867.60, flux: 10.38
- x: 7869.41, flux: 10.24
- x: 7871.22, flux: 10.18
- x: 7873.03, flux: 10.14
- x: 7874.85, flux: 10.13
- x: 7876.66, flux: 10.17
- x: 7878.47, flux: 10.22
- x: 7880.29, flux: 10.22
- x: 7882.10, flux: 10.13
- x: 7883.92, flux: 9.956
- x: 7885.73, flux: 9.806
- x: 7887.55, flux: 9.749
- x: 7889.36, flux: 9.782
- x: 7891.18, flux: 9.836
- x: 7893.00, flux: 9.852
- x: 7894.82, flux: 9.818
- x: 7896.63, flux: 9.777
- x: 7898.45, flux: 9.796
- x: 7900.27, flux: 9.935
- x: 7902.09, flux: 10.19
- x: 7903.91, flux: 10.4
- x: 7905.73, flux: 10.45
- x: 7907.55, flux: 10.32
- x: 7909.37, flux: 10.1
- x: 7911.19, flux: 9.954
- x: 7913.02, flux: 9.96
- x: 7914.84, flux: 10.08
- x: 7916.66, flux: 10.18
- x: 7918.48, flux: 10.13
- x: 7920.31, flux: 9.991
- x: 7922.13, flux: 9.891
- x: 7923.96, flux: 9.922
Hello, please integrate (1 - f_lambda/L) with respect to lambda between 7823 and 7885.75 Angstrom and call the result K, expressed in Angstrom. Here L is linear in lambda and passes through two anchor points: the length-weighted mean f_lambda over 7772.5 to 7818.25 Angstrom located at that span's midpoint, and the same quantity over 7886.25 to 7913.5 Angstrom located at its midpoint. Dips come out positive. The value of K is -1.0 Angstrom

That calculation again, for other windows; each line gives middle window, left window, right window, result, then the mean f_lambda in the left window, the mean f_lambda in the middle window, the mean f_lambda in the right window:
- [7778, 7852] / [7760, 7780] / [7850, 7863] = 1.4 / 10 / 9.97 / 10.3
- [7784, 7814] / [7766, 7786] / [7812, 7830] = -0.5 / 9.97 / 10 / 9.8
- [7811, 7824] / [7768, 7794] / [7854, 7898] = 0.3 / 9.97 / 9.8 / 10.1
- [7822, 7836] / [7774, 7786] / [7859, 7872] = 0.5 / 9.86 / 9.86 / 10.4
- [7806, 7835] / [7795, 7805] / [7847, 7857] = 0.8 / 10.1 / 9.86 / 10.2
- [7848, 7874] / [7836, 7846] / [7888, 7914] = -0.7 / 10.1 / 10.3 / 10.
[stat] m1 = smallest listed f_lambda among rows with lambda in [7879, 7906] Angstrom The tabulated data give 9.749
